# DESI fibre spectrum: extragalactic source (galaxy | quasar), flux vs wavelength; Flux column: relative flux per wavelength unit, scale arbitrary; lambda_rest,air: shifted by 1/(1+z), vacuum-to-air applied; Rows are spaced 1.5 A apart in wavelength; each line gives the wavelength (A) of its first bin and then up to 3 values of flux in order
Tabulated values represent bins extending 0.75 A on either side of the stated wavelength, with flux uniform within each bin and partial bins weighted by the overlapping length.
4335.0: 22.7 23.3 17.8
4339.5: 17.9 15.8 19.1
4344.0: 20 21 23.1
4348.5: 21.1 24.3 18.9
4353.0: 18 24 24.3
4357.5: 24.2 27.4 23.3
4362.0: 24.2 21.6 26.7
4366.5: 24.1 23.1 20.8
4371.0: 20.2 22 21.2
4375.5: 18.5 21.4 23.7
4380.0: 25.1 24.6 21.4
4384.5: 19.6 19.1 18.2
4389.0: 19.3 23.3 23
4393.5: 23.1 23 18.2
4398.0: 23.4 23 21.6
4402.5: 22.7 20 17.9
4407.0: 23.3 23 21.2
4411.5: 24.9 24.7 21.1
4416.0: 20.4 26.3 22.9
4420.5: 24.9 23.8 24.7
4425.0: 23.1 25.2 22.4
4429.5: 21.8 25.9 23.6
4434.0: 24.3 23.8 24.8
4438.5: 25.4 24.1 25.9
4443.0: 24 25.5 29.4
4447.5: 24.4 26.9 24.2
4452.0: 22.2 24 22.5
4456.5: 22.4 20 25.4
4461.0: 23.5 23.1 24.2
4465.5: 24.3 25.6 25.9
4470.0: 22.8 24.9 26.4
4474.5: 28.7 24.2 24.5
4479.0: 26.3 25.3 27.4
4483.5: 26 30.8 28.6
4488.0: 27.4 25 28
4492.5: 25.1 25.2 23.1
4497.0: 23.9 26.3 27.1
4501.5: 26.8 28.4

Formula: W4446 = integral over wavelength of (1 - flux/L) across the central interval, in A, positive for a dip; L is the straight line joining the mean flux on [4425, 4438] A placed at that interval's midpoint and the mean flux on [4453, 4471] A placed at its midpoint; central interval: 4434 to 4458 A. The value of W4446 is -0.7 A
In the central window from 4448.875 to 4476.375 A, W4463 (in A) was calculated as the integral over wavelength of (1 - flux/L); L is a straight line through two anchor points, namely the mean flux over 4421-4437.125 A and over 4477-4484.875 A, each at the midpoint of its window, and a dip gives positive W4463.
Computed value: 1.4 A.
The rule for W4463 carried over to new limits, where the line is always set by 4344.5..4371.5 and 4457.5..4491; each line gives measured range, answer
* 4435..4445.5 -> -0.07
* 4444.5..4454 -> -0.10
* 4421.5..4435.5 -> 0.35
